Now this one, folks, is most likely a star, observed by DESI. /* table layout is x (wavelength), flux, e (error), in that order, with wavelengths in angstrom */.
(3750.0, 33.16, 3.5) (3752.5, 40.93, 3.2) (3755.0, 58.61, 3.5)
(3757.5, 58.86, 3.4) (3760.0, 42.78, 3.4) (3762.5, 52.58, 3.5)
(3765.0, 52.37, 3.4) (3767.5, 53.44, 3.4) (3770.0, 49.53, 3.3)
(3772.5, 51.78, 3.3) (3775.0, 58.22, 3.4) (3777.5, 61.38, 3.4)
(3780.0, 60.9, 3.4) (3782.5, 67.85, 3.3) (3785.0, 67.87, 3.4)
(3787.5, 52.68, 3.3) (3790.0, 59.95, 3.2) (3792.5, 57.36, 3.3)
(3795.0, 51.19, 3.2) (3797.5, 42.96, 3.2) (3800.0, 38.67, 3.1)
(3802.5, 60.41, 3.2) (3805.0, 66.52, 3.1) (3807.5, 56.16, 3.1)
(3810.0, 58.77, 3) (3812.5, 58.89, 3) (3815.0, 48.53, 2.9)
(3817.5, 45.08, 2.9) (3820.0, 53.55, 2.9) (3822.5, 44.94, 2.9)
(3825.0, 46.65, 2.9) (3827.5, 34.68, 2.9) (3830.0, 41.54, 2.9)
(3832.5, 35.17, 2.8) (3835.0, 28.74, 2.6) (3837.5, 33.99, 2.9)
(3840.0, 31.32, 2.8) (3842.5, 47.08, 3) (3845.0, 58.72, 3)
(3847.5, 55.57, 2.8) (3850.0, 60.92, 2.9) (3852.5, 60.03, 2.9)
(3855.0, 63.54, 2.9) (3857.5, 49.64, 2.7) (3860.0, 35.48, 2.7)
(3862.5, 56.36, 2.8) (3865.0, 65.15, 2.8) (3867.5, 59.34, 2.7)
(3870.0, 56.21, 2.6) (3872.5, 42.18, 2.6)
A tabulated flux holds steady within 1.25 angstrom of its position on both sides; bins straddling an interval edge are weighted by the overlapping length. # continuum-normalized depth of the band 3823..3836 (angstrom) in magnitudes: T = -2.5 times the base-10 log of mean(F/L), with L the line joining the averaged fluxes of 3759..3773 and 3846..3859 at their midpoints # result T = 0.41 mag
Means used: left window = 50.5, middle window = 38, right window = 57.5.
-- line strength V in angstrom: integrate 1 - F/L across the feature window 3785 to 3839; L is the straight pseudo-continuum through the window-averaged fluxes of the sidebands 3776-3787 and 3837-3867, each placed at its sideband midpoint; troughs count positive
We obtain 9.3 angstrom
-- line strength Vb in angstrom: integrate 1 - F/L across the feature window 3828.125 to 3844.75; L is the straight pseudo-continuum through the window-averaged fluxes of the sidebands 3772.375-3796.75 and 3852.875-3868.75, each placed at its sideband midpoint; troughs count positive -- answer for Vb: 5.5 angstrom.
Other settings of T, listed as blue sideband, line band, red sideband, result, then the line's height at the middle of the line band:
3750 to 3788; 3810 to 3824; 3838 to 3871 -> 0.062 mag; 53.9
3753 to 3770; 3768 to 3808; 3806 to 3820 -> -0.067 mag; 53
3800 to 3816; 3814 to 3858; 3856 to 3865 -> 0.141 mag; 53.3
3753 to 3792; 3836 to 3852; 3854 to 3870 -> 0.146 mag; 55.2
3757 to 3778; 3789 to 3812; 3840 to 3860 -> -0.031 mag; 53.2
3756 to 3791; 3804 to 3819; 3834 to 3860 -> -0.062 mag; 52.3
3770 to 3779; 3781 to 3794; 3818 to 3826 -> -0.131 mag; 54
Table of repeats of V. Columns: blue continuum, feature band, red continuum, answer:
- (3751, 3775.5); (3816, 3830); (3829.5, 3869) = 1.4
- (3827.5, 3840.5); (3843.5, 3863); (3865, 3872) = -3.4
